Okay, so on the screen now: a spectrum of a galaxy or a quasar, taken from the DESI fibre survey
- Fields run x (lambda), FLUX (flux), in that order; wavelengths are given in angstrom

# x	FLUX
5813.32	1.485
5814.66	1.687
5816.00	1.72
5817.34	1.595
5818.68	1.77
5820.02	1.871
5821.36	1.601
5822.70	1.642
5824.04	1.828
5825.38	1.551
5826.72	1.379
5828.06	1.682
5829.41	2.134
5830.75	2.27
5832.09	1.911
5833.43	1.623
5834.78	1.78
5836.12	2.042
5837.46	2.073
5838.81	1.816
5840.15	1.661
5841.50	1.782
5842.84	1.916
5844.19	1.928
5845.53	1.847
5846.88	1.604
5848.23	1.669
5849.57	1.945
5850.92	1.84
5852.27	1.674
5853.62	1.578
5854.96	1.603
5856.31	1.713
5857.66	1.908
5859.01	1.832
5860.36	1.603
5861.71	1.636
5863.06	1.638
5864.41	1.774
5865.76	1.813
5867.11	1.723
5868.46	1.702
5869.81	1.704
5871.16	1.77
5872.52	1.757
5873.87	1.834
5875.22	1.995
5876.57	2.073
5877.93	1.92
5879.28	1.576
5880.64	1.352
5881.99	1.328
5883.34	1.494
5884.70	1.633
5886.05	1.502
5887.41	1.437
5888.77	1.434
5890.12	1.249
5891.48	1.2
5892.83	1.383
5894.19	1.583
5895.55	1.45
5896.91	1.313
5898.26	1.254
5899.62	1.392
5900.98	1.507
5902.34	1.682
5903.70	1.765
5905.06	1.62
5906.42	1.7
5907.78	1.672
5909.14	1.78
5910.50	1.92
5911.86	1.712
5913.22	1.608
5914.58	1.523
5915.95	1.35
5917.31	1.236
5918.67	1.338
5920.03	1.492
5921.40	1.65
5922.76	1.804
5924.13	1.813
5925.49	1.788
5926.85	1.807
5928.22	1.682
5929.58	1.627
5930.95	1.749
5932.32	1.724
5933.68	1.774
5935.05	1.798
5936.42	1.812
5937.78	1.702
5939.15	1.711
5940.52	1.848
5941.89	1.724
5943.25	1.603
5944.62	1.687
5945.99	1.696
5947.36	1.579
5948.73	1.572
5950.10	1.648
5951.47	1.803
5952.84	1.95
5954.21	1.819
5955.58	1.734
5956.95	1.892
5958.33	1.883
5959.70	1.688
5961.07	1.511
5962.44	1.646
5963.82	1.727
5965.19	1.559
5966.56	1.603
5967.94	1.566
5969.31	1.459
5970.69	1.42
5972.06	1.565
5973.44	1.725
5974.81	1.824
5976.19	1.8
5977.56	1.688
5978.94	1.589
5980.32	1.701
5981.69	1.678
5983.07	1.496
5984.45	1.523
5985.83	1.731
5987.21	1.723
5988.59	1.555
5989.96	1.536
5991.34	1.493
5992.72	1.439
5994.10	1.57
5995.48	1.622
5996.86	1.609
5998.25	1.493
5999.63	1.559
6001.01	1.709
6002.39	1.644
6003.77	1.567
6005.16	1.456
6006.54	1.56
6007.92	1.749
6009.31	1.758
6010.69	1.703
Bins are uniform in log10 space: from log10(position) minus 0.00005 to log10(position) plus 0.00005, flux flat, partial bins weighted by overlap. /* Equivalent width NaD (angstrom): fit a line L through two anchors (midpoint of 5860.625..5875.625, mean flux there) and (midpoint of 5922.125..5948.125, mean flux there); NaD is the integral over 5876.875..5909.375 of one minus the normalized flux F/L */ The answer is 4.31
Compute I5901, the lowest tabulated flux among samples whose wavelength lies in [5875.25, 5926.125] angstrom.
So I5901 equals 1.2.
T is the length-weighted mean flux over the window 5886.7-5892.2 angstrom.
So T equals 1.33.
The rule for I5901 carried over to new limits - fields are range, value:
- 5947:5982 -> 1.42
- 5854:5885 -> 1.328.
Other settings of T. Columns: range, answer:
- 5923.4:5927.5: 1.8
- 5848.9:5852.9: 1.82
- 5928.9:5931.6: 1.69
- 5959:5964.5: 1.64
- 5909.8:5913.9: 1.75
